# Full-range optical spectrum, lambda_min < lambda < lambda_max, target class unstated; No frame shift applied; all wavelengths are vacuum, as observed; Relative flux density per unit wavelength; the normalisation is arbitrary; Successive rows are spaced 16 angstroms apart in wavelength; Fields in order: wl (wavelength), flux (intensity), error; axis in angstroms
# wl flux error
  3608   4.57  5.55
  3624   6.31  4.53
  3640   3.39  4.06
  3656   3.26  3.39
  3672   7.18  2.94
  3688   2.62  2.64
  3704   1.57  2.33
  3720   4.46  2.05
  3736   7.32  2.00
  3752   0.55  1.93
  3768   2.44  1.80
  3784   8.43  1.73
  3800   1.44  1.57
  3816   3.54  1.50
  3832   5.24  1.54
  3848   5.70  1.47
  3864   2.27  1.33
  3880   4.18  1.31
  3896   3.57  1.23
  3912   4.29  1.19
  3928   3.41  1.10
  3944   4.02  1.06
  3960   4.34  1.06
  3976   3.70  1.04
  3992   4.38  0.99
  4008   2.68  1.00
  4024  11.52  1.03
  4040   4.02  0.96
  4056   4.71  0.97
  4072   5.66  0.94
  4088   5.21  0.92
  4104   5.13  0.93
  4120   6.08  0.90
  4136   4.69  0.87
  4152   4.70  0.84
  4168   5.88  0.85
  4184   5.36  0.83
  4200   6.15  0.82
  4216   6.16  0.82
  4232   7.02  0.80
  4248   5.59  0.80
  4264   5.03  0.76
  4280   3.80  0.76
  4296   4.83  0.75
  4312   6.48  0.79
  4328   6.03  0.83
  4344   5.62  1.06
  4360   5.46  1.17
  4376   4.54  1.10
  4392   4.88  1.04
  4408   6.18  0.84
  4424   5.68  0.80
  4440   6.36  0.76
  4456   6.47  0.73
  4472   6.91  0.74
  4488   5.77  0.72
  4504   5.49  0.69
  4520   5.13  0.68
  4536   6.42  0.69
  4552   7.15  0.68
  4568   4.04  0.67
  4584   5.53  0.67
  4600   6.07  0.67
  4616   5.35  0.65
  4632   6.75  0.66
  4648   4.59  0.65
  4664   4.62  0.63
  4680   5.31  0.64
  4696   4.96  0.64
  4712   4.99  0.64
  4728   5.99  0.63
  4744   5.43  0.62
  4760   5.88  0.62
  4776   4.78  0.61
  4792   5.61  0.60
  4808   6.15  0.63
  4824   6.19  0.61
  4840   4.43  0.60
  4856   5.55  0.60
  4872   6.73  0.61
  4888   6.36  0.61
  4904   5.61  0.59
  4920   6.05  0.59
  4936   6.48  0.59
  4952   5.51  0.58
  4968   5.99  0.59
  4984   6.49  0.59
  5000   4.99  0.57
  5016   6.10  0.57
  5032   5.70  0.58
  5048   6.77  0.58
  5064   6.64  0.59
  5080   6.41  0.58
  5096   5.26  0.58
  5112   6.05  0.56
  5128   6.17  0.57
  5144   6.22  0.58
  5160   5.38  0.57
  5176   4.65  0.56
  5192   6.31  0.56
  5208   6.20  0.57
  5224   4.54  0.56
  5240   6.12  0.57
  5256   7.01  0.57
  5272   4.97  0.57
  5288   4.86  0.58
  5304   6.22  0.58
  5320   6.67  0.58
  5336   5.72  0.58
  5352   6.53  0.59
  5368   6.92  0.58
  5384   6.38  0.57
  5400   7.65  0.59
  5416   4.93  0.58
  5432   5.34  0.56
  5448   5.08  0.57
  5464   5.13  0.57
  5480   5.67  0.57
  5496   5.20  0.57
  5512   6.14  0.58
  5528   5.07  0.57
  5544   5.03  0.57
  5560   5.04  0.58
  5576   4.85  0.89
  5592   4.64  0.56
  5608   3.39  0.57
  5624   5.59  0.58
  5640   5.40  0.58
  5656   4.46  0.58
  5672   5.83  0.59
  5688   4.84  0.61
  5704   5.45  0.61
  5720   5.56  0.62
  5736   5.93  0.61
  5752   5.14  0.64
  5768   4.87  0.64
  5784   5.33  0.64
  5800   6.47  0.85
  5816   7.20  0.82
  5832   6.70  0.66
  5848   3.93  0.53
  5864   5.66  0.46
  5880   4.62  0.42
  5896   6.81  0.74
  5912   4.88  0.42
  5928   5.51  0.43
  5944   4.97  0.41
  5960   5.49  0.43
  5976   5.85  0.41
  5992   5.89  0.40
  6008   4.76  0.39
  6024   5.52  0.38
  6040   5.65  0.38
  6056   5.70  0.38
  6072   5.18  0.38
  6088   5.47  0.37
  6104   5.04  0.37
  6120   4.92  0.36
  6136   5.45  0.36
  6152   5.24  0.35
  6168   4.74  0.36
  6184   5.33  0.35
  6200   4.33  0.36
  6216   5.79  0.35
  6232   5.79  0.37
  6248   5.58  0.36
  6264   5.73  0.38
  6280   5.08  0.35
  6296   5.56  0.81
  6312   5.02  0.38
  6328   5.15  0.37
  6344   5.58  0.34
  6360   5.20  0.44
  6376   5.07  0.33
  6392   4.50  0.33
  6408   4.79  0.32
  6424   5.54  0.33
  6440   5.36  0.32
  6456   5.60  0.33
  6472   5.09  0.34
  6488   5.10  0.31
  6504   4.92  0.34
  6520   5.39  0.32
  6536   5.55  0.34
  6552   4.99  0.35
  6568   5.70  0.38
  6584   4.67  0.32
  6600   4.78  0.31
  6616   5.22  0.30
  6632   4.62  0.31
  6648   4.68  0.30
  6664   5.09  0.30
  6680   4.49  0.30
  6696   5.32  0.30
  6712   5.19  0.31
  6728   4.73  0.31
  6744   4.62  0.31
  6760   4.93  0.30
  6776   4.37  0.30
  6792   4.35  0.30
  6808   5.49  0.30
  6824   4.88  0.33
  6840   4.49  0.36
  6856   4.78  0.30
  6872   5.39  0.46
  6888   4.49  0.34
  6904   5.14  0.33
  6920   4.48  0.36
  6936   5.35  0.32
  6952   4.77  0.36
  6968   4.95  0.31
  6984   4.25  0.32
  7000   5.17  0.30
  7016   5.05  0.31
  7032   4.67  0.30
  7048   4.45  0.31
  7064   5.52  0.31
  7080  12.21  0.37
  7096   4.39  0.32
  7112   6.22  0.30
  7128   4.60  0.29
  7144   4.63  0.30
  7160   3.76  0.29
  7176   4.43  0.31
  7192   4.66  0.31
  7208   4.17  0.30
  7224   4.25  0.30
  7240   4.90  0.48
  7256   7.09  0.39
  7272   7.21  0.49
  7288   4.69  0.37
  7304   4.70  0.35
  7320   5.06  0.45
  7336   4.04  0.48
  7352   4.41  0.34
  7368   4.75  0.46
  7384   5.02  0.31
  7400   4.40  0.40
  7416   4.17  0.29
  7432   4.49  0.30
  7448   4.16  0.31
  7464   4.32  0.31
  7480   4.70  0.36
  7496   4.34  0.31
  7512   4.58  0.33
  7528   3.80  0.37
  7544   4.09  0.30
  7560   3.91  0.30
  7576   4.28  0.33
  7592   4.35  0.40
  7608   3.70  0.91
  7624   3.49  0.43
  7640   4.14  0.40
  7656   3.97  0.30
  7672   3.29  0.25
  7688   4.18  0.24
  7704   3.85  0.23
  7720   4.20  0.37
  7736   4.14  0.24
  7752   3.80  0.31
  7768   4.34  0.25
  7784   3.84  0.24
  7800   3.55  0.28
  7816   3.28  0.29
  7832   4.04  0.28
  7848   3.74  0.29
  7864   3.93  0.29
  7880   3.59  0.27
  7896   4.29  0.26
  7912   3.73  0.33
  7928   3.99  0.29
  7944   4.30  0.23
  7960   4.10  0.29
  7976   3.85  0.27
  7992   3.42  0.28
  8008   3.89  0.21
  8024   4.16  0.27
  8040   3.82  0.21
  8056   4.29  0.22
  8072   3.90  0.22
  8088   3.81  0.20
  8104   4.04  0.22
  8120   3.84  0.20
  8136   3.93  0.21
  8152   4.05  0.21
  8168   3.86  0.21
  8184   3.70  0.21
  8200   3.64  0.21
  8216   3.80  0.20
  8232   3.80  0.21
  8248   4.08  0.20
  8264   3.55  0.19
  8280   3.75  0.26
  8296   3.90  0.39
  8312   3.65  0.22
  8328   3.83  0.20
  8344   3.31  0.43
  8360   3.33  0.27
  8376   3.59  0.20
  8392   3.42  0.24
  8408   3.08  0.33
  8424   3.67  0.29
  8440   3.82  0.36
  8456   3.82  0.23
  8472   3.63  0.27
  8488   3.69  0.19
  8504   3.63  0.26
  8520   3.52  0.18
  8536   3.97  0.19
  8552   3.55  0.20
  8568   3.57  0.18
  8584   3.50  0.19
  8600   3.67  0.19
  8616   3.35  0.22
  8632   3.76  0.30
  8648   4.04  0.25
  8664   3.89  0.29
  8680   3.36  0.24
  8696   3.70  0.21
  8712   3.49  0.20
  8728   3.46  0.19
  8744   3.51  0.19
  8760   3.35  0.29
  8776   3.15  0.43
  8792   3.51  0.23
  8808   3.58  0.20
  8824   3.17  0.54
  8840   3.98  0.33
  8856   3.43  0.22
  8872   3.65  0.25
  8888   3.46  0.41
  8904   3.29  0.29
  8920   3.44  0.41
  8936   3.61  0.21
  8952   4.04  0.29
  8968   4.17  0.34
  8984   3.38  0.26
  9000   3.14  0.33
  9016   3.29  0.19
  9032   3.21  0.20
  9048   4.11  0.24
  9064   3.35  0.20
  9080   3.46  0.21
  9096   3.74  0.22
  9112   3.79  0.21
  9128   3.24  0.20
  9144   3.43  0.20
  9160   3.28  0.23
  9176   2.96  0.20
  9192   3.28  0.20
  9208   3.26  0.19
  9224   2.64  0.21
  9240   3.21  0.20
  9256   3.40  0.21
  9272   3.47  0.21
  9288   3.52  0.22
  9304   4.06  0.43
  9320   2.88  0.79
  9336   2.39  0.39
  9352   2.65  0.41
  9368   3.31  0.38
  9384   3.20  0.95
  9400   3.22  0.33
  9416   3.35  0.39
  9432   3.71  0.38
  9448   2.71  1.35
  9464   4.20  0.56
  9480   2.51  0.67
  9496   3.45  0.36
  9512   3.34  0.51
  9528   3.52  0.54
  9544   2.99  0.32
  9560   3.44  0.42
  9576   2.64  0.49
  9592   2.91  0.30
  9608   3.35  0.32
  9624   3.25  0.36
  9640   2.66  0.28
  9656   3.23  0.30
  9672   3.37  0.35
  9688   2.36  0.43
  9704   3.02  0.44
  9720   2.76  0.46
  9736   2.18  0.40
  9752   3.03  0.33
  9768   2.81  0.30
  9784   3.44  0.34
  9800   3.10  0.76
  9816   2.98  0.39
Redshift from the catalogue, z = 0.08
